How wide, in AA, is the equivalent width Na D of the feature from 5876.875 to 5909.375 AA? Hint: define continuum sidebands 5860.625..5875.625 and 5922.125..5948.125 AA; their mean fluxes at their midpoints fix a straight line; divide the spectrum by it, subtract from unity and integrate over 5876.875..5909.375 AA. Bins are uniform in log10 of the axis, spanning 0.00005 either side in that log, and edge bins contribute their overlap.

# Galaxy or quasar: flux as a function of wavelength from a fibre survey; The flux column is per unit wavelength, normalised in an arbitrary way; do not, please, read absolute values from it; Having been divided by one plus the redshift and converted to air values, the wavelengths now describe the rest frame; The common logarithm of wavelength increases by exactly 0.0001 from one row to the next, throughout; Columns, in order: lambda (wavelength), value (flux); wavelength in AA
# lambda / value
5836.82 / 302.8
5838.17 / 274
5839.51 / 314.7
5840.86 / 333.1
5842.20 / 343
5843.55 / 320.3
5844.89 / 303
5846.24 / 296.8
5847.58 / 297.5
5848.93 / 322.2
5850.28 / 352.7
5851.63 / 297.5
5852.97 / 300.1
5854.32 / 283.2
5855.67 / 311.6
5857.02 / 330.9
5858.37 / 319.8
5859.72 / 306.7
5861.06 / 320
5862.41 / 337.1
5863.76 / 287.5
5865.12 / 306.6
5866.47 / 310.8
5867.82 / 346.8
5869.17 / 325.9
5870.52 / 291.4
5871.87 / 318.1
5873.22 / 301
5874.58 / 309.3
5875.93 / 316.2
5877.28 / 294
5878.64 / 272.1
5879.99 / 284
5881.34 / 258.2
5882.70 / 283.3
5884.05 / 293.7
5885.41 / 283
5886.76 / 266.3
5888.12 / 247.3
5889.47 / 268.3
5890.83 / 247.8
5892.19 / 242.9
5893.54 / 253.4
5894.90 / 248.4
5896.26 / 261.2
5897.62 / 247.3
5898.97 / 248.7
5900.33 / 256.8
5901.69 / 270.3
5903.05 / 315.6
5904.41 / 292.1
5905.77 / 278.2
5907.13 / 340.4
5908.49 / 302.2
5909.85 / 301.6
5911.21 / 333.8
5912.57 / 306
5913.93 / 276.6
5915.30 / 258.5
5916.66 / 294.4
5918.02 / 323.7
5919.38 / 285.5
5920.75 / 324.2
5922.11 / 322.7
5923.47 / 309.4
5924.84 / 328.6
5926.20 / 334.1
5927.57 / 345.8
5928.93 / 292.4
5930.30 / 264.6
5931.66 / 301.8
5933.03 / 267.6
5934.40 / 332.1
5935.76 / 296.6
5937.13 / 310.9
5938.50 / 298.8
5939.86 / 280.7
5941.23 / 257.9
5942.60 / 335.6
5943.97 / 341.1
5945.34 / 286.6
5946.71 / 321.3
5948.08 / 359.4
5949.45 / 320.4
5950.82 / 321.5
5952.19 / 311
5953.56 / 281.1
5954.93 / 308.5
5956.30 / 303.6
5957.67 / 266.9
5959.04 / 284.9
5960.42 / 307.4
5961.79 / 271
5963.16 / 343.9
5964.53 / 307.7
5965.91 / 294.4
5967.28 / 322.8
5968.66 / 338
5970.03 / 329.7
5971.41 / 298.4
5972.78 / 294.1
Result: 4.0 AA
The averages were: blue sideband 314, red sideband 308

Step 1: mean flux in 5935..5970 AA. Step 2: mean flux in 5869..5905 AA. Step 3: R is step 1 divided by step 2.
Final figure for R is 1.1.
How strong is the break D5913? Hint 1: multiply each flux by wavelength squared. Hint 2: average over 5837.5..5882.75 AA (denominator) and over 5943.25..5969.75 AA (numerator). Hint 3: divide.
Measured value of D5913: 1.04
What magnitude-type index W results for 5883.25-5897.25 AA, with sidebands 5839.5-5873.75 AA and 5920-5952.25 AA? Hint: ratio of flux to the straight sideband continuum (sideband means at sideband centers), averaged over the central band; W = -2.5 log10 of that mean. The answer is 0.20 mag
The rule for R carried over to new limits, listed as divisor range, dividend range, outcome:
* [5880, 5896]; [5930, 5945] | 1.14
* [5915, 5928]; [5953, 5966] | 0.95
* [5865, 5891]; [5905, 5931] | 1.05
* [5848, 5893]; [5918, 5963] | 1.03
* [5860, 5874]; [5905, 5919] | 0.96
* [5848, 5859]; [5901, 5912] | 0.97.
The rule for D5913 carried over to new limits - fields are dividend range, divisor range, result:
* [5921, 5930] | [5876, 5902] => 1.22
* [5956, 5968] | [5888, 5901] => 1.22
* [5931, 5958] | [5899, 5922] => 1.04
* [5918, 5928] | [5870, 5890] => 1.14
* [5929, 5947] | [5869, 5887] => 1.04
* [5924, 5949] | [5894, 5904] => 1.18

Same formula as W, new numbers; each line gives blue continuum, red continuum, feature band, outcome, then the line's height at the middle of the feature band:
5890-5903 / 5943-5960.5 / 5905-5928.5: -0.13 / 276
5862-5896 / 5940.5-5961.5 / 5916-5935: -0.03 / 299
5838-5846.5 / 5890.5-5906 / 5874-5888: -0.02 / 279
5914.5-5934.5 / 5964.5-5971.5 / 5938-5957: 0.01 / 311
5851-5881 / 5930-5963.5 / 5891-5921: 0.08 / 305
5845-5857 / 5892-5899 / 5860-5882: -0.08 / 283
